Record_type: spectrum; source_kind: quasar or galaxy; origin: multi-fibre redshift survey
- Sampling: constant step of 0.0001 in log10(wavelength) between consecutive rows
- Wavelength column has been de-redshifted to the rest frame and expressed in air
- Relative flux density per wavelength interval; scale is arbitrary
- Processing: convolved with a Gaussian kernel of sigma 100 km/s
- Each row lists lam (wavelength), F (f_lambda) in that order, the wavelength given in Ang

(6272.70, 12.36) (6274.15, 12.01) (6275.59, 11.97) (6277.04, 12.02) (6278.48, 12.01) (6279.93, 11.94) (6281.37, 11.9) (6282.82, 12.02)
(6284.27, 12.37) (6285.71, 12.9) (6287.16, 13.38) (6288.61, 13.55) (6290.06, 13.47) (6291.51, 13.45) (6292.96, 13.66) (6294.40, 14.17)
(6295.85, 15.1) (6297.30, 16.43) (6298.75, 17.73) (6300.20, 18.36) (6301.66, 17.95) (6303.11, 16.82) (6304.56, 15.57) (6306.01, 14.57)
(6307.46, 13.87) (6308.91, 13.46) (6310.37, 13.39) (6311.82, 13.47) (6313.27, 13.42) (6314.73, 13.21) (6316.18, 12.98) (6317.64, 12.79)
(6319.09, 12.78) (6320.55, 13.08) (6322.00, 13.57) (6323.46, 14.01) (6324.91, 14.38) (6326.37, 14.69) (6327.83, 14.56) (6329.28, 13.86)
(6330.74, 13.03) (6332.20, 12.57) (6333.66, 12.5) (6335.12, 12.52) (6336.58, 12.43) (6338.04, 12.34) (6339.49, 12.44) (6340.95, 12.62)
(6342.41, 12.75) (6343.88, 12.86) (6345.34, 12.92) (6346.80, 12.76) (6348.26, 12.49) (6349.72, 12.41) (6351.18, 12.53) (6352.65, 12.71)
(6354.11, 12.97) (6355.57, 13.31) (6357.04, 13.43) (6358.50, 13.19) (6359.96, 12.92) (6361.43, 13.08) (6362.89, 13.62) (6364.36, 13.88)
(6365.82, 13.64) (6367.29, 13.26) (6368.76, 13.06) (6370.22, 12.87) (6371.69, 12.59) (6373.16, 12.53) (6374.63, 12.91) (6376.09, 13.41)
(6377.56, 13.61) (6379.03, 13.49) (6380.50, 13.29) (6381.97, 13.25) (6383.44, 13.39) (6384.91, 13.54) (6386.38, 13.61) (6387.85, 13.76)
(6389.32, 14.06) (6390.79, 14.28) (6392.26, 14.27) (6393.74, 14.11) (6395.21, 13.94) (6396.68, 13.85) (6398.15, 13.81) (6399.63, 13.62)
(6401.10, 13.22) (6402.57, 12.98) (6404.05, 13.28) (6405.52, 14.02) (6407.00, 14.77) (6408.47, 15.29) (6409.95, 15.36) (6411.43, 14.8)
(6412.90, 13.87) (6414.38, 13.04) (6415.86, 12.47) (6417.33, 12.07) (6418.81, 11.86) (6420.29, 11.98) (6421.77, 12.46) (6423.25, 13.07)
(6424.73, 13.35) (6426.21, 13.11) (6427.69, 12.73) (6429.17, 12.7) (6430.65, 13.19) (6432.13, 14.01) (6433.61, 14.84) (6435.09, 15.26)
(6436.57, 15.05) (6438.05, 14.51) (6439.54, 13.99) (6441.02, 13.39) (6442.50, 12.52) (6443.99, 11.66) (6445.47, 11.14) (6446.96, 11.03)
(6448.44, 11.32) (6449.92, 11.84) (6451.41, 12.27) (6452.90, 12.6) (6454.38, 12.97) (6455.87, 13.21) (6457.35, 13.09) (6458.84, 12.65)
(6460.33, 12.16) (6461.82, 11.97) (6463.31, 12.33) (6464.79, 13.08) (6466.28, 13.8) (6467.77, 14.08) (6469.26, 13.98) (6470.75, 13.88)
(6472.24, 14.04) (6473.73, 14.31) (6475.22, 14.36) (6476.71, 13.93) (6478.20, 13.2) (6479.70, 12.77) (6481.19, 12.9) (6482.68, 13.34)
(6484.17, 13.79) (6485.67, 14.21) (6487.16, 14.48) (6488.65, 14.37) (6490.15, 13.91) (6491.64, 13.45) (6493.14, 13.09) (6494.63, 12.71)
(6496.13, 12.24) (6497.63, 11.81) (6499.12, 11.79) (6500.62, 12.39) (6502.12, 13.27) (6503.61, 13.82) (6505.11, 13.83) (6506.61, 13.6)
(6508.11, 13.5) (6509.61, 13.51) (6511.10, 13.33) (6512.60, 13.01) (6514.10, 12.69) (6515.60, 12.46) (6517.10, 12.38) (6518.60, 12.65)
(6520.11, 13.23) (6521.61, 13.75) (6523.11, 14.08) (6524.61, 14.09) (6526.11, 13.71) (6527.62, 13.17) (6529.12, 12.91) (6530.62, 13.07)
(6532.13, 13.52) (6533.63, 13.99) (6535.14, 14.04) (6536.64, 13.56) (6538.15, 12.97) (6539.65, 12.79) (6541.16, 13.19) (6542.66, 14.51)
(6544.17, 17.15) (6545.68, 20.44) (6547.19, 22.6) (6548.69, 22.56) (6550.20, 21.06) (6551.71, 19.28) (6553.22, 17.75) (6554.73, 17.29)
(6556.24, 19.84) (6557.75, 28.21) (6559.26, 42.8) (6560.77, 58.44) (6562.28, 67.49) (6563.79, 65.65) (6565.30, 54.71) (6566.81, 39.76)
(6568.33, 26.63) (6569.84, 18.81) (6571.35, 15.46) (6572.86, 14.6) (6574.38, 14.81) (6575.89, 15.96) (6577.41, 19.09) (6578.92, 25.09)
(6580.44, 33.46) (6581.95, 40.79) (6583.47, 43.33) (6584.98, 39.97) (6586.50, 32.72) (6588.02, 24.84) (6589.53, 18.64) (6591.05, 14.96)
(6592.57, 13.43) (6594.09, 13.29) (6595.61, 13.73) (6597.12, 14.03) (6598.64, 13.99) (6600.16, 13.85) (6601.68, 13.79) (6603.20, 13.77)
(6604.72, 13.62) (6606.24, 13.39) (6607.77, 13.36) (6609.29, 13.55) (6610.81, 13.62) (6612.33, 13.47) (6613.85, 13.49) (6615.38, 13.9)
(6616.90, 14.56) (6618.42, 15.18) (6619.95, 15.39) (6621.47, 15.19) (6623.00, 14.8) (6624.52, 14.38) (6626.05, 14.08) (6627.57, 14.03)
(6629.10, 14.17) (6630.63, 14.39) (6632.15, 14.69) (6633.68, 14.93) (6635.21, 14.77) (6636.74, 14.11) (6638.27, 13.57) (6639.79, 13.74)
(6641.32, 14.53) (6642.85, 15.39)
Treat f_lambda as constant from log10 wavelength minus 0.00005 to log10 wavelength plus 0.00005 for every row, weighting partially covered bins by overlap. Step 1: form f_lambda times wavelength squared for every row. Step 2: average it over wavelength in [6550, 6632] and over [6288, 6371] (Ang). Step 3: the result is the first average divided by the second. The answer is 1.8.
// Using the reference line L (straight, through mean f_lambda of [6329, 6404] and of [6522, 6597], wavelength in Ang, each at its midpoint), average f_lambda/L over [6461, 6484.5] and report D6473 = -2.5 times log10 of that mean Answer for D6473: 0.369 mag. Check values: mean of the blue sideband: 13.2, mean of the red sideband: 23.6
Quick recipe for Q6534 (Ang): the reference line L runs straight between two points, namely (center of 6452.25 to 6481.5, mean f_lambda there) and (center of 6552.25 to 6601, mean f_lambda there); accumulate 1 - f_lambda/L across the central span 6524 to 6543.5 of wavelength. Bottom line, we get 7.6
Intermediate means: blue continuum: 13.3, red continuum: 27.8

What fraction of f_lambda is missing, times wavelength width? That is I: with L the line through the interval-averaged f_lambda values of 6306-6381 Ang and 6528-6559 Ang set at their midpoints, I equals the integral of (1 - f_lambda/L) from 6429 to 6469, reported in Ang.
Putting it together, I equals 6.2 Ang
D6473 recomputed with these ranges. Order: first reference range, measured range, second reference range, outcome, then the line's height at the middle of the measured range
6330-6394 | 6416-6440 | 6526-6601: 0.234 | 16.6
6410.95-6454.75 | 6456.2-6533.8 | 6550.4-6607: 0.349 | 18.5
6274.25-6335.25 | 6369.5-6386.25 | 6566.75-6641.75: 0.125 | 14.8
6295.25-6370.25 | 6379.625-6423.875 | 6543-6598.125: 0.281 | 17.6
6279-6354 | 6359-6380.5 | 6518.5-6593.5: 0.197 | 15.8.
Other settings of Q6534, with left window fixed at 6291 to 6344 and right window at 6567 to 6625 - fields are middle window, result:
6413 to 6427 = 2.8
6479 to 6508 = 6.4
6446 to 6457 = 2.8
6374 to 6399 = 2.5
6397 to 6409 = 1.3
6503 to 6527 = 5.6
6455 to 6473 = 3.6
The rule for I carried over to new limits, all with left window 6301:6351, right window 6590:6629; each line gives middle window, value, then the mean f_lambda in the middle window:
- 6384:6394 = -0.2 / 13.9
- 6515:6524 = 0.5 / 13.1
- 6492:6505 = 1.1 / 12.7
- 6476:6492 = 0.2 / 13.7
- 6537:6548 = -1.8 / 16.2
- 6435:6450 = 1.0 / 12.8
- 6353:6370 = 0.4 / 13.3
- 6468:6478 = -0.2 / 14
